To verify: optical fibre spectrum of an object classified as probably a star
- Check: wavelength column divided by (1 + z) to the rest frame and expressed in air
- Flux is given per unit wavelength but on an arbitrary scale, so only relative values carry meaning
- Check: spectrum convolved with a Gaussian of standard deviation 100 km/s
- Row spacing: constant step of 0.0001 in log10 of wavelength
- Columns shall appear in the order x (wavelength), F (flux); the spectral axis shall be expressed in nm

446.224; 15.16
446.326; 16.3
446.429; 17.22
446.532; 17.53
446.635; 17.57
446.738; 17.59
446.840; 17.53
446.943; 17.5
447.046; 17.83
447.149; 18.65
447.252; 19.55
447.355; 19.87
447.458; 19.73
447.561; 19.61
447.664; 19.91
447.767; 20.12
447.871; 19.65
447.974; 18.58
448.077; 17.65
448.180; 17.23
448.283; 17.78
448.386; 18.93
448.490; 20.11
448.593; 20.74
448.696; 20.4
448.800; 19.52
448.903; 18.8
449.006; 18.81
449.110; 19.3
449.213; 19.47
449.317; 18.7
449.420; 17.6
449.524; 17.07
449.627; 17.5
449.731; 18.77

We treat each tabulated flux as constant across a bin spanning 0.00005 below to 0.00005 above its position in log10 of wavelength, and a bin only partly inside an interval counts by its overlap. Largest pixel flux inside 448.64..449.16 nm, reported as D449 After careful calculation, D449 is 20.4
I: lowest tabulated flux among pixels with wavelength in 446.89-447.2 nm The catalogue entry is 17.5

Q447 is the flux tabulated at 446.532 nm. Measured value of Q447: 17.53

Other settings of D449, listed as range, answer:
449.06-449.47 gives 19.47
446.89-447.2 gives 18.65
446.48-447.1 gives 17.83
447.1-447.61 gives 19.87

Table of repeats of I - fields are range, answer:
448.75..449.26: 18.8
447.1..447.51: 18.65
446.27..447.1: 16.3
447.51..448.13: 17.65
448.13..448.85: 17.23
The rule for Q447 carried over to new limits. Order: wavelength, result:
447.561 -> 19.61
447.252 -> 19.55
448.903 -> 18.8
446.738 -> 17.59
